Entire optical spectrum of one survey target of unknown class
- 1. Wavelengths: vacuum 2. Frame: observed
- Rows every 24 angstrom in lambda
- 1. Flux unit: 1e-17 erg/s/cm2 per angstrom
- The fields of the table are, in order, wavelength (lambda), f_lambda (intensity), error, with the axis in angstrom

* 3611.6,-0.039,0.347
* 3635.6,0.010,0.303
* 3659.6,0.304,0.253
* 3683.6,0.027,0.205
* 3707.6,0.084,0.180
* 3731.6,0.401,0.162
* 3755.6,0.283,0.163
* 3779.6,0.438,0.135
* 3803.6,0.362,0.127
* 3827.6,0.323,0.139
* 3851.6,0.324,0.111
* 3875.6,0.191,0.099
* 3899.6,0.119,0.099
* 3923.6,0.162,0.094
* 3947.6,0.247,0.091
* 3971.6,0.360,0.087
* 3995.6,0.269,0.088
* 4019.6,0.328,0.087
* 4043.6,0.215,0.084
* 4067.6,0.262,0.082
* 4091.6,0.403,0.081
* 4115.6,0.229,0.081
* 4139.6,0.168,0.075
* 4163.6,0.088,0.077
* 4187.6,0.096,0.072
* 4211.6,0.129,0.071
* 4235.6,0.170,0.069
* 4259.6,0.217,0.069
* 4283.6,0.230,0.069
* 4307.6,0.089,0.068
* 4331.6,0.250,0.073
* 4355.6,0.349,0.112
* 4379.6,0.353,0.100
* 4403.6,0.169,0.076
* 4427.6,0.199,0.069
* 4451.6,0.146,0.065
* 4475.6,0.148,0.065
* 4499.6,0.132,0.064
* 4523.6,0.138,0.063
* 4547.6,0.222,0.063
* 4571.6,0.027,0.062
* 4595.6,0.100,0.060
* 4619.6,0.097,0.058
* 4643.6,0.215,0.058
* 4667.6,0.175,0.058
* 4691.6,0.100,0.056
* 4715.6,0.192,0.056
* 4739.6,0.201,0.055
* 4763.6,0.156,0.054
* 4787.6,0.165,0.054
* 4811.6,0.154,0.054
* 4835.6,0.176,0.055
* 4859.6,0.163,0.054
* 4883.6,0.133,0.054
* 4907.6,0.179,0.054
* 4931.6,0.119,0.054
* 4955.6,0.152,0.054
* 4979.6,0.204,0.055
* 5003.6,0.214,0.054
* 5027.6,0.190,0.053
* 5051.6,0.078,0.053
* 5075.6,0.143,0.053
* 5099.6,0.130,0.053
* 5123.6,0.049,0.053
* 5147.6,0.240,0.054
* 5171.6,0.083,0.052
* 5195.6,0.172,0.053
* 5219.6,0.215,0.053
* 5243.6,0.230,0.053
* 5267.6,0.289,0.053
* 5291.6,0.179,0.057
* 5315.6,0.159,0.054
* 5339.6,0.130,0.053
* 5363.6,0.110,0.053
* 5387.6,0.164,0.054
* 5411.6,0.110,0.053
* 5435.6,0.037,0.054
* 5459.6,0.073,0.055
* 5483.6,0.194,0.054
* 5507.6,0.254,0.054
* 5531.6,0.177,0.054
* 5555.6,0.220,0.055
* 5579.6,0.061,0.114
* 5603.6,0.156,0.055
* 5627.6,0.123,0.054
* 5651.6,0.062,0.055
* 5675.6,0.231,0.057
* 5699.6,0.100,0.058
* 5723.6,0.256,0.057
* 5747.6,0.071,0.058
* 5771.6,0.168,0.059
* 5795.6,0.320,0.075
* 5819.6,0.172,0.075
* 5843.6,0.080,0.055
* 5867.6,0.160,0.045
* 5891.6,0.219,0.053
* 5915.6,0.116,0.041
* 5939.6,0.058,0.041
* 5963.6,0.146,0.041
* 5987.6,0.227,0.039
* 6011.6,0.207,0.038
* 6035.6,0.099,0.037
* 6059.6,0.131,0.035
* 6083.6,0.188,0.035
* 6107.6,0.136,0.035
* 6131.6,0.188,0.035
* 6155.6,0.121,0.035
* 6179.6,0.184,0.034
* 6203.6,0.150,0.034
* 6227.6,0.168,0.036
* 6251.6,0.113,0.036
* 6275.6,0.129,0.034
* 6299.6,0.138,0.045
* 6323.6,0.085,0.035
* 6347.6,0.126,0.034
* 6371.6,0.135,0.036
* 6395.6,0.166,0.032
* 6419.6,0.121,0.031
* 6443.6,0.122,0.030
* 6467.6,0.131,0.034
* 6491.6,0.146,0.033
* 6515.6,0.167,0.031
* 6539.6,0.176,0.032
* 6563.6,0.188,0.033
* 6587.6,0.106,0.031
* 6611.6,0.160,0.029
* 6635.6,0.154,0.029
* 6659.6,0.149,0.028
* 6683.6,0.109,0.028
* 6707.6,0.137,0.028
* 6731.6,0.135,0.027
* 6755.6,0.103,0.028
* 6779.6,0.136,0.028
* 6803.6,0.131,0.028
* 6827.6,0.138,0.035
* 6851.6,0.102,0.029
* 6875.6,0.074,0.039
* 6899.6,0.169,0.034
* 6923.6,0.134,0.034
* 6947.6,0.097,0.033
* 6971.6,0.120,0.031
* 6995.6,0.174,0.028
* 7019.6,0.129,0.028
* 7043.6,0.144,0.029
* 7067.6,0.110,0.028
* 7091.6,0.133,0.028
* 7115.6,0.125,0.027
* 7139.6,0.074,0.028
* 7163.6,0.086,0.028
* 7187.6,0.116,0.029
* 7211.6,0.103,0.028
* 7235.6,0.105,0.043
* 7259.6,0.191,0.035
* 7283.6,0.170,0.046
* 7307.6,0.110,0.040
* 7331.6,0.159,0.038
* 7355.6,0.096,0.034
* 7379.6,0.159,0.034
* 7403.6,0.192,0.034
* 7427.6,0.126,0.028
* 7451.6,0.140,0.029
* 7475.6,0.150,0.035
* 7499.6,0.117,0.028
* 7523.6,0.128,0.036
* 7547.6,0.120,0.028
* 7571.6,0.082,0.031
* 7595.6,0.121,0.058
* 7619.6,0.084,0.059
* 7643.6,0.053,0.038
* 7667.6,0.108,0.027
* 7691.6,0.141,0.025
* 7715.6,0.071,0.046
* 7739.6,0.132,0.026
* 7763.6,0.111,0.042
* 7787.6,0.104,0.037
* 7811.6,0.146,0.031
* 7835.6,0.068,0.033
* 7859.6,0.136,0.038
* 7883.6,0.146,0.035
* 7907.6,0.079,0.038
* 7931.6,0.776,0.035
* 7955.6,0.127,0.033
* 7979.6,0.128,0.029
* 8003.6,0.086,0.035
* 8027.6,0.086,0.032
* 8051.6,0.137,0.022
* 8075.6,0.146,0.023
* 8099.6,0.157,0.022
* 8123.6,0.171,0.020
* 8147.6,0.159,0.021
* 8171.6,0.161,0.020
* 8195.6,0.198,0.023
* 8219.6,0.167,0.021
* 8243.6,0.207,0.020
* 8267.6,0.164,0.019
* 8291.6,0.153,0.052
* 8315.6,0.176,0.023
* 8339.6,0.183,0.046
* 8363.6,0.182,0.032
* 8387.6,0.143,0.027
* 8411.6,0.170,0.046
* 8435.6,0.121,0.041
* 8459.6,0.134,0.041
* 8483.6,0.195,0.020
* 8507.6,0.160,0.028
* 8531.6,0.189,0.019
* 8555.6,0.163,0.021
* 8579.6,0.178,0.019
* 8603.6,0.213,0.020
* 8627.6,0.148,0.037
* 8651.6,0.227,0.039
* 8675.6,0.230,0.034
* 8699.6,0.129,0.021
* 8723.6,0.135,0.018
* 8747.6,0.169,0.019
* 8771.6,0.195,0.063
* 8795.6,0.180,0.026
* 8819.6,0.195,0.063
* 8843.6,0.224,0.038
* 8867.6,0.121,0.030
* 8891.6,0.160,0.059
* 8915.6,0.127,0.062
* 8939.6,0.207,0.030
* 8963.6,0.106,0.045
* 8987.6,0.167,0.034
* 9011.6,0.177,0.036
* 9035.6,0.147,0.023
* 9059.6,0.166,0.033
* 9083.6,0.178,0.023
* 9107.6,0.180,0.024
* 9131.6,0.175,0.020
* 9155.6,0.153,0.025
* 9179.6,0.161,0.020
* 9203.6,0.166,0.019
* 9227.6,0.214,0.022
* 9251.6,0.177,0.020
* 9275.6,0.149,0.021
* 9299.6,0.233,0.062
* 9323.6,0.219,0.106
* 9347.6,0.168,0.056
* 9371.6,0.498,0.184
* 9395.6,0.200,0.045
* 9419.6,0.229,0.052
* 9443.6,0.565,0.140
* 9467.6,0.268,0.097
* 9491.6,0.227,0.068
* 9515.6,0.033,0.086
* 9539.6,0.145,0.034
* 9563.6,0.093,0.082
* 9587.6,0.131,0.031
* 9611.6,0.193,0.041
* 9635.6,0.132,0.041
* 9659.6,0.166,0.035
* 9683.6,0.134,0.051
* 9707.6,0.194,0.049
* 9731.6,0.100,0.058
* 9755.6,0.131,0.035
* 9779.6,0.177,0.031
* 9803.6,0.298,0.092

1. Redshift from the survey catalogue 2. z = 1.13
